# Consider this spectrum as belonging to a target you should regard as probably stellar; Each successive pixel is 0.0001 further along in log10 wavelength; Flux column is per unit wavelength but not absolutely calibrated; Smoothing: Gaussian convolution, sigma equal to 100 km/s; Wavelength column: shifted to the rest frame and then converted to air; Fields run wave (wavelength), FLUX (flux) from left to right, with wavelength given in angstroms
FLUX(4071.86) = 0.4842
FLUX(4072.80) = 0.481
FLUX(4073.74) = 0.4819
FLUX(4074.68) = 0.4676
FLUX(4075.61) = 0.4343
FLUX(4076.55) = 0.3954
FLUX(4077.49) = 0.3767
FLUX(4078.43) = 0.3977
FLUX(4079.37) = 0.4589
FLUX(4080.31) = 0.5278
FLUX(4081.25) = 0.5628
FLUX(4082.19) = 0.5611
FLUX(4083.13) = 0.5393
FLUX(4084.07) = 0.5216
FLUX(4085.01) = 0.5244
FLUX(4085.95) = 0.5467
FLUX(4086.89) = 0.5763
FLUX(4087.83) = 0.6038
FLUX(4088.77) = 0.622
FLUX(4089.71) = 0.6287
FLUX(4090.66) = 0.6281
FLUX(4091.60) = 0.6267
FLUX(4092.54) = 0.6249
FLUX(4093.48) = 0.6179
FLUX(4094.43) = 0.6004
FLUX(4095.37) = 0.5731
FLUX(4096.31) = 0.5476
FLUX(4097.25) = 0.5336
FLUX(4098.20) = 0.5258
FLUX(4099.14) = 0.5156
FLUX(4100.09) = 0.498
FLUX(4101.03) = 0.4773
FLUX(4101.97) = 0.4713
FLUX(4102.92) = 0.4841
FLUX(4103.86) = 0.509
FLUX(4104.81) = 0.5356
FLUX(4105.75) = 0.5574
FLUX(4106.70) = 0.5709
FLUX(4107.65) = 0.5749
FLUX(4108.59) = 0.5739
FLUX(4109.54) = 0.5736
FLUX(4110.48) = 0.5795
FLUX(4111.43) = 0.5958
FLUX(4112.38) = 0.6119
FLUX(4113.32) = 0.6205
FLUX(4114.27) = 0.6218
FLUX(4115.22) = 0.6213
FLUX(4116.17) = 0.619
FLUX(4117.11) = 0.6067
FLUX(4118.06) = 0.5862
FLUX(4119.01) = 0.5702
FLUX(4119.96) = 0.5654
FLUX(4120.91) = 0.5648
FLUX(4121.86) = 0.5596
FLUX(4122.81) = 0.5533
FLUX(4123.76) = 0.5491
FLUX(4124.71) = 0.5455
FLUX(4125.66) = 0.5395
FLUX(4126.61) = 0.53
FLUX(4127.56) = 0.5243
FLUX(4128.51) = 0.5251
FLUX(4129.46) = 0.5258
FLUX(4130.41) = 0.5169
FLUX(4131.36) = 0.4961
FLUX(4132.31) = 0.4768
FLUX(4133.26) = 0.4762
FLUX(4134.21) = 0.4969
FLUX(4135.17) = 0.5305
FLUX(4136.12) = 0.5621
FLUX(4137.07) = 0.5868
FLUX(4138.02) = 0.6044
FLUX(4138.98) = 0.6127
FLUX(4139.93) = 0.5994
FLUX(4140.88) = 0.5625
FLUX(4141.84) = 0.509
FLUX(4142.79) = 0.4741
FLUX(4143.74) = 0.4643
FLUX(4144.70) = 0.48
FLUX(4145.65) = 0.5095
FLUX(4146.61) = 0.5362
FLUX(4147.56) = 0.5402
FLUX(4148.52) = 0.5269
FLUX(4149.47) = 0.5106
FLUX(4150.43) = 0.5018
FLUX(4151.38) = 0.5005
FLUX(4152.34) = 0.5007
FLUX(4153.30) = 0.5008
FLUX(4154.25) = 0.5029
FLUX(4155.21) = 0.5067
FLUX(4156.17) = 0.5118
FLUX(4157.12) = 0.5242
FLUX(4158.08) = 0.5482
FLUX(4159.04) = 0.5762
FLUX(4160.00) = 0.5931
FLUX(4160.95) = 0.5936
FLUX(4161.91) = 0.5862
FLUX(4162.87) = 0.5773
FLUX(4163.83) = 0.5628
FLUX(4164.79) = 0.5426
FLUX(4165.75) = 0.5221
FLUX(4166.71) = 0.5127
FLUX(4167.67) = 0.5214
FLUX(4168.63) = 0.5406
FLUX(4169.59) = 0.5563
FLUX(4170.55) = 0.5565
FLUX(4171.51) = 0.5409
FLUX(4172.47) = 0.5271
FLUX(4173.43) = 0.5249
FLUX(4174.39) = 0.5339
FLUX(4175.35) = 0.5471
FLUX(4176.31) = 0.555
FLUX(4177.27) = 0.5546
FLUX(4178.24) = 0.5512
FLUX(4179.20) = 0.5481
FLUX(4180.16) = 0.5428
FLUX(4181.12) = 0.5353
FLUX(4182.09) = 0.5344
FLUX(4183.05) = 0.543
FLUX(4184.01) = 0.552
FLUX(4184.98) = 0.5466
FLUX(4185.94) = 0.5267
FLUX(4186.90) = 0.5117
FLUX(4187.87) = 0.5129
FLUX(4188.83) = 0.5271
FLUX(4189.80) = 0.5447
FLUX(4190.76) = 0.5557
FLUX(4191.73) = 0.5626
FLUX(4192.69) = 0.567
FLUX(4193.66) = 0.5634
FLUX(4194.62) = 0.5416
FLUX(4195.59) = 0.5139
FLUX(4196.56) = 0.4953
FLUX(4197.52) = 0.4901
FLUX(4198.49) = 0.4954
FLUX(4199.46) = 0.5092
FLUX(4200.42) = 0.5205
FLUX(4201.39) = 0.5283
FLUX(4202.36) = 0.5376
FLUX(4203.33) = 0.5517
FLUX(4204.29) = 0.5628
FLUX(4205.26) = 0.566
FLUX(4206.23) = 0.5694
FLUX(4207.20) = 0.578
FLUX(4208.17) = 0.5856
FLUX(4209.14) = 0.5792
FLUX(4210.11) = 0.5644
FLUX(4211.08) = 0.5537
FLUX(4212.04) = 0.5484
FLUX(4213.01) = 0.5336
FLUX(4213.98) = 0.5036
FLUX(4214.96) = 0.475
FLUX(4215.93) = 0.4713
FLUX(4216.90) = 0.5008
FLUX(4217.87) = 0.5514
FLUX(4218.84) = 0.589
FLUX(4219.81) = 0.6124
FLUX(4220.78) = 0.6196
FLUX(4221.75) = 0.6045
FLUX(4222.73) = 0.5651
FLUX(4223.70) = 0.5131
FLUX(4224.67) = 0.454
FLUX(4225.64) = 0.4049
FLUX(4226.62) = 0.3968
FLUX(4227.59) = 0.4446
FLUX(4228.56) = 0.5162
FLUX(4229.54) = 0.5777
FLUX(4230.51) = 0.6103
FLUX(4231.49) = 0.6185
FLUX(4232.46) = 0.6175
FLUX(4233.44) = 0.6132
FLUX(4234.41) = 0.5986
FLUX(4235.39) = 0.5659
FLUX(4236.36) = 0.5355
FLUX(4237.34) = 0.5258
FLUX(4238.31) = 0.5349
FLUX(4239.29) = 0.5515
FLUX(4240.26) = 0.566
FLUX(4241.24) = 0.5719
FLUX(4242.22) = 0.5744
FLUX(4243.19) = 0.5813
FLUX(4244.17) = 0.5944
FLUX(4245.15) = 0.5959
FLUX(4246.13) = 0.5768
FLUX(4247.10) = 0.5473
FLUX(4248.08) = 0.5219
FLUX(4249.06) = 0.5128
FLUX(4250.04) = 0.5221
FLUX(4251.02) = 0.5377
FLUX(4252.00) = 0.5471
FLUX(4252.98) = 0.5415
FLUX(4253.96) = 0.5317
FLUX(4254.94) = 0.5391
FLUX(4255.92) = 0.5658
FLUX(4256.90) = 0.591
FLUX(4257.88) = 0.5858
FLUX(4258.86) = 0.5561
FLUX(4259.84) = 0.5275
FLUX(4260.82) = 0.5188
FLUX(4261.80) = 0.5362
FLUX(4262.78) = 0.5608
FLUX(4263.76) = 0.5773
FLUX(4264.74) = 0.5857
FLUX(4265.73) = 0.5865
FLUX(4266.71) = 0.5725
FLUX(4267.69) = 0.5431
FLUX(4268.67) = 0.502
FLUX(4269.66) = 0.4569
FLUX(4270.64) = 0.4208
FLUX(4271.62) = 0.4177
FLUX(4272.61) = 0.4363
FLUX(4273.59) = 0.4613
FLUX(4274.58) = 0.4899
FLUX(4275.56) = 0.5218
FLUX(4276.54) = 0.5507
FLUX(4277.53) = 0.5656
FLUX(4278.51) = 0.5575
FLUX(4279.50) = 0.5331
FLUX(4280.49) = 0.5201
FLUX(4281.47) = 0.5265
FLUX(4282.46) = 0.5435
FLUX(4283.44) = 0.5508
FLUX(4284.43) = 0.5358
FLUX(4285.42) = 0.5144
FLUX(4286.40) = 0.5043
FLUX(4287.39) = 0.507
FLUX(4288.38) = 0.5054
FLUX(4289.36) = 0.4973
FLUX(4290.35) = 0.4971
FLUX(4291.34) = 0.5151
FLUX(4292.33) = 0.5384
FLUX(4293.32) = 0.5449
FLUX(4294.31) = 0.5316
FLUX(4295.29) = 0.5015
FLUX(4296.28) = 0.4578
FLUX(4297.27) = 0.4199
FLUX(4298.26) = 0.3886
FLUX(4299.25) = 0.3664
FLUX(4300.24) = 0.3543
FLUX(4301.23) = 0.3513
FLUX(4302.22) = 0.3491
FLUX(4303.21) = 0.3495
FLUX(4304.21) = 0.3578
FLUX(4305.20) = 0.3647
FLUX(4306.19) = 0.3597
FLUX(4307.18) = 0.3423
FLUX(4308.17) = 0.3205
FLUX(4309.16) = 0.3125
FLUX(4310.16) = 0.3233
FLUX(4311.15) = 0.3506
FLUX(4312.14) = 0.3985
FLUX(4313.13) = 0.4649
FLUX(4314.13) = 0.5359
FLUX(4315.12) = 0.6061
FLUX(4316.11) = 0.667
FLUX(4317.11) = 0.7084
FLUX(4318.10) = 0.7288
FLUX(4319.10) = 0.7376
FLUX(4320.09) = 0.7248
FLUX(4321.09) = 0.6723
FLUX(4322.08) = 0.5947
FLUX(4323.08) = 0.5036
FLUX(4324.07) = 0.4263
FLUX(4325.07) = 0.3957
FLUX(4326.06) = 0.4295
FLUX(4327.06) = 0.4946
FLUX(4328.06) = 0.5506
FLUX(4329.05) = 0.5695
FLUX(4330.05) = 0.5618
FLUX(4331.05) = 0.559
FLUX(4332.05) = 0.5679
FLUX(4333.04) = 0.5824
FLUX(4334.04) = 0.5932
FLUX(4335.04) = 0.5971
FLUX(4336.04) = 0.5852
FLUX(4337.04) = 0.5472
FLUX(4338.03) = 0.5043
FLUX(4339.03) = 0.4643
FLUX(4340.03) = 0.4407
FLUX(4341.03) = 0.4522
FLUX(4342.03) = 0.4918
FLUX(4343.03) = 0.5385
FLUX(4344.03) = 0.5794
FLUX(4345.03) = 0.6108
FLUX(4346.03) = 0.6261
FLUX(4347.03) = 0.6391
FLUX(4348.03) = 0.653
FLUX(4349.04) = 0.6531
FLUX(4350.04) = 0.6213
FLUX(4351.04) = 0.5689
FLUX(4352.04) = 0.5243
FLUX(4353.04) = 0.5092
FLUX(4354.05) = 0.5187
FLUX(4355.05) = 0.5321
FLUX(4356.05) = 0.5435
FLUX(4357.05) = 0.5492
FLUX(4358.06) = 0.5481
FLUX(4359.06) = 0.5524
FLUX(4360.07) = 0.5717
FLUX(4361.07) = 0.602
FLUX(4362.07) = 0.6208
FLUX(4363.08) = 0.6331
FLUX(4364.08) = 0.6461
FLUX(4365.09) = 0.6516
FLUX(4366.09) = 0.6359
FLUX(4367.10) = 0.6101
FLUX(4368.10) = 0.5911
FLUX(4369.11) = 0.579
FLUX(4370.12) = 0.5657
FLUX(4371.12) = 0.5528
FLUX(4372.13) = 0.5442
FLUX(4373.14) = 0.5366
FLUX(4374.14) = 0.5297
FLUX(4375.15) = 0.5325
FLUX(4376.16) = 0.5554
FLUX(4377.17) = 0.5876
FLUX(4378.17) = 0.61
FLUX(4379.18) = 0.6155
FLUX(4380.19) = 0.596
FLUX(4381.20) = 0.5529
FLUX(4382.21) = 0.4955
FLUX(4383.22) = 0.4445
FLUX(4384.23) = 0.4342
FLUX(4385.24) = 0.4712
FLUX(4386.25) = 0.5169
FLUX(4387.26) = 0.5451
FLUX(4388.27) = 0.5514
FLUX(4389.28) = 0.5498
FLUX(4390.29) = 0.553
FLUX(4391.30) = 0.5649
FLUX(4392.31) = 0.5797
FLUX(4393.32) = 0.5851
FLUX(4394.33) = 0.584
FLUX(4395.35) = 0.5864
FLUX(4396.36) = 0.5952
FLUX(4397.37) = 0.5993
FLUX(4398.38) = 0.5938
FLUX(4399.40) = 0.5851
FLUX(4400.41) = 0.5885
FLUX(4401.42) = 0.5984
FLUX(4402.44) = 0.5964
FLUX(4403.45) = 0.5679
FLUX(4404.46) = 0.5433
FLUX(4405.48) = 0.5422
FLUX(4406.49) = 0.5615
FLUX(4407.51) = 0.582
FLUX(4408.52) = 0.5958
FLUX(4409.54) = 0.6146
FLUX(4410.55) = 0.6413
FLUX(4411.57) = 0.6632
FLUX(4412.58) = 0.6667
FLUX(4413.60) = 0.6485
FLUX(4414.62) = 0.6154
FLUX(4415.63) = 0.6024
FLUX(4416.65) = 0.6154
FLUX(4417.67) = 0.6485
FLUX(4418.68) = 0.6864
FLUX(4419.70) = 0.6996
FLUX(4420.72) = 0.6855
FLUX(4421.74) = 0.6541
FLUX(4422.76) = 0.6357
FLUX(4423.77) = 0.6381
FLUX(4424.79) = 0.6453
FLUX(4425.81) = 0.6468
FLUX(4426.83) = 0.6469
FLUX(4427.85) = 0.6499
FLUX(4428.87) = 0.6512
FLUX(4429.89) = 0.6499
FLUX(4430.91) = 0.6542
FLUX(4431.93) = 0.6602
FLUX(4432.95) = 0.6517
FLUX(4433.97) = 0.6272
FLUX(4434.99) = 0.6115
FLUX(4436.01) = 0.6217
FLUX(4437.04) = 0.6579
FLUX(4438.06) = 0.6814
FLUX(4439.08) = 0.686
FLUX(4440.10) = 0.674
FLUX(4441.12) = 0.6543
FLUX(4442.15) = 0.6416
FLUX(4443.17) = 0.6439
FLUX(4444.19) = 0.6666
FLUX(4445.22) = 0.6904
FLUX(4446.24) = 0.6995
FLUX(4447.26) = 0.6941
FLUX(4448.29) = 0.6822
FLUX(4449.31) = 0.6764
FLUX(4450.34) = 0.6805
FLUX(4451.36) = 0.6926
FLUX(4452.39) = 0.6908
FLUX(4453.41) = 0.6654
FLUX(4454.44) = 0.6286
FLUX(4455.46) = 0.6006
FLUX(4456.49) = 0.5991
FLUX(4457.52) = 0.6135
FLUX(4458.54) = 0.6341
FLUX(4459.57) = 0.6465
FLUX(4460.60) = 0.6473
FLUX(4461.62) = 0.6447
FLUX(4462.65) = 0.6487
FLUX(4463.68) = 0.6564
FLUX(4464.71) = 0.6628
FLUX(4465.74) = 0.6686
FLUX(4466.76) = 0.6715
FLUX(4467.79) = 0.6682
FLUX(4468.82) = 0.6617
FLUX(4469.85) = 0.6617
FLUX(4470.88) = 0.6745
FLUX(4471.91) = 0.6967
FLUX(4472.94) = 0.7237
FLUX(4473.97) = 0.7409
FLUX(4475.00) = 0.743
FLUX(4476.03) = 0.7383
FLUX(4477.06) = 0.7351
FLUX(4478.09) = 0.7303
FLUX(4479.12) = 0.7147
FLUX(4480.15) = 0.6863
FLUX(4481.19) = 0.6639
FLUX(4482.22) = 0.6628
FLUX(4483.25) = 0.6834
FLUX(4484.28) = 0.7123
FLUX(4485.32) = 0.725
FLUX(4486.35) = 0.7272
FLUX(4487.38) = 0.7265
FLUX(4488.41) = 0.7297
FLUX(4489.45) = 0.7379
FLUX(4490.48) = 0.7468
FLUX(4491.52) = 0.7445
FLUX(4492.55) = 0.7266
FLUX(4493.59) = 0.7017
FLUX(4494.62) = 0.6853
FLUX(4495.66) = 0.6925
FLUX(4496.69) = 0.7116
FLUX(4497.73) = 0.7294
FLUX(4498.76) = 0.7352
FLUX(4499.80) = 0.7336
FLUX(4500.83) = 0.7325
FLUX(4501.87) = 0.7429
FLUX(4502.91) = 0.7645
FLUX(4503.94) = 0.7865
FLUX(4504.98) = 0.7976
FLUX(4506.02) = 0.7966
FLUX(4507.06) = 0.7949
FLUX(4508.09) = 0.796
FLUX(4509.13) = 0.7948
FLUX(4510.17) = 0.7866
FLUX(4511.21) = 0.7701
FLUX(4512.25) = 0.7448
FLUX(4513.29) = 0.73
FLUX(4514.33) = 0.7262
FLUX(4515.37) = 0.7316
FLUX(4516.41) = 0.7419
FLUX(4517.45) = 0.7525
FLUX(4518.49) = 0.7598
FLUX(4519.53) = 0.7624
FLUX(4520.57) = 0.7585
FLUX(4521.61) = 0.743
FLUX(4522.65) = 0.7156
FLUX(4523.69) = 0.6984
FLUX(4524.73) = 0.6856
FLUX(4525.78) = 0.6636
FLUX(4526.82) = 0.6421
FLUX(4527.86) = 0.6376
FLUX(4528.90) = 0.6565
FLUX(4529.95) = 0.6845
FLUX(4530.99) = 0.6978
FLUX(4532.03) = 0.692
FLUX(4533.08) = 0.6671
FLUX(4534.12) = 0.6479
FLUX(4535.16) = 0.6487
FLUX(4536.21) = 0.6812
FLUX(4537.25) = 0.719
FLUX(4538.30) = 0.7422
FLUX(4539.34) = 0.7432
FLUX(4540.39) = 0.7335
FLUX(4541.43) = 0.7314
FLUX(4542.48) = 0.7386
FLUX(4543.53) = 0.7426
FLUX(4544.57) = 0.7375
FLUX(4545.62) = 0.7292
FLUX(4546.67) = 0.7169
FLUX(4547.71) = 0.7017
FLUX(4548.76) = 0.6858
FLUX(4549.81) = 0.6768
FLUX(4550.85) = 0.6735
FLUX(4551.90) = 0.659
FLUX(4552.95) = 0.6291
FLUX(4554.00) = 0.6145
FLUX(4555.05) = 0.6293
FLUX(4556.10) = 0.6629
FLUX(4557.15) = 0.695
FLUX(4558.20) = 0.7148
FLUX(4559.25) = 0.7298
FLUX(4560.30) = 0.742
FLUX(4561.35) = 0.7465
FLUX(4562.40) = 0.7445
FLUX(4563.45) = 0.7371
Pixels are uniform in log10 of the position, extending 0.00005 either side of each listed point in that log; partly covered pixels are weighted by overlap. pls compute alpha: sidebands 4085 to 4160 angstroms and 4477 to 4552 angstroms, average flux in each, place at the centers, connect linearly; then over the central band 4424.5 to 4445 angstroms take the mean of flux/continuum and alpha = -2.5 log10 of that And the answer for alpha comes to 0.06 mag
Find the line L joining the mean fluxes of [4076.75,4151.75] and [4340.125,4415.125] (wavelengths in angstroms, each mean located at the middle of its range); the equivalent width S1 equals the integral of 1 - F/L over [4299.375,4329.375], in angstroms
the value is 4.8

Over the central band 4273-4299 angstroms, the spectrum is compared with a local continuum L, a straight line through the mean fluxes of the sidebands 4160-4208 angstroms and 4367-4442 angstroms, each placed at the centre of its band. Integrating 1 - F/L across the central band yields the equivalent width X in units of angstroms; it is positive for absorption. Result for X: 2.7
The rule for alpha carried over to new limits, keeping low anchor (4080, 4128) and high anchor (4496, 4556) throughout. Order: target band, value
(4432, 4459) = 0.05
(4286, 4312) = 0.45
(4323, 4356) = 0.20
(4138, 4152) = 0.11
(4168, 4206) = 0.11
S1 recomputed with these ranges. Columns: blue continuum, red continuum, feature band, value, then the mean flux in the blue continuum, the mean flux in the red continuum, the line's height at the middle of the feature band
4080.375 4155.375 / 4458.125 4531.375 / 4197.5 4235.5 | 3.19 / 0.549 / 0.715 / 0.593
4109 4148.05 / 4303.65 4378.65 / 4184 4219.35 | 0.76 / 0.552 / 0.544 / 0.549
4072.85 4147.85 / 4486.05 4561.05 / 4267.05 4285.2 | 3.11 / 0.543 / 0.718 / 0.613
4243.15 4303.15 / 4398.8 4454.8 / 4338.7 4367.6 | 0.38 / 0.513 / 0.642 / 0.58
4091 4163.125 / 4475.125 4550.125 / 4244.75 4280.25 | 4.42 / 0.547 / 0.723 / 0.609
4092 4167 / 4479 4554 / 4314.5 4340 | 2.48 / 0.546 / 0.718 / 0.634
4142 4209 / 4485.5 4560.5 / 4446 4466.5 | 0.80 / 0.535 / 0.718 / 0.683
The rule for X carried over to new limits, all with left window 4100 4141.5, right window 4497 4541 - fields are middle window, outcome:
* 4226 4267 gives 3.63 angstroms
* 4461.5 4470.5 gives 0.55 angstroms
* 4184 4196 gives 0.91 angstroms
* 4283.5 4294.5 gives 1.91 angstroms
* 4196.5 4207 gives 1.02 angstroms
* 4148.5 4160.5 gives 0.96 angstroms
